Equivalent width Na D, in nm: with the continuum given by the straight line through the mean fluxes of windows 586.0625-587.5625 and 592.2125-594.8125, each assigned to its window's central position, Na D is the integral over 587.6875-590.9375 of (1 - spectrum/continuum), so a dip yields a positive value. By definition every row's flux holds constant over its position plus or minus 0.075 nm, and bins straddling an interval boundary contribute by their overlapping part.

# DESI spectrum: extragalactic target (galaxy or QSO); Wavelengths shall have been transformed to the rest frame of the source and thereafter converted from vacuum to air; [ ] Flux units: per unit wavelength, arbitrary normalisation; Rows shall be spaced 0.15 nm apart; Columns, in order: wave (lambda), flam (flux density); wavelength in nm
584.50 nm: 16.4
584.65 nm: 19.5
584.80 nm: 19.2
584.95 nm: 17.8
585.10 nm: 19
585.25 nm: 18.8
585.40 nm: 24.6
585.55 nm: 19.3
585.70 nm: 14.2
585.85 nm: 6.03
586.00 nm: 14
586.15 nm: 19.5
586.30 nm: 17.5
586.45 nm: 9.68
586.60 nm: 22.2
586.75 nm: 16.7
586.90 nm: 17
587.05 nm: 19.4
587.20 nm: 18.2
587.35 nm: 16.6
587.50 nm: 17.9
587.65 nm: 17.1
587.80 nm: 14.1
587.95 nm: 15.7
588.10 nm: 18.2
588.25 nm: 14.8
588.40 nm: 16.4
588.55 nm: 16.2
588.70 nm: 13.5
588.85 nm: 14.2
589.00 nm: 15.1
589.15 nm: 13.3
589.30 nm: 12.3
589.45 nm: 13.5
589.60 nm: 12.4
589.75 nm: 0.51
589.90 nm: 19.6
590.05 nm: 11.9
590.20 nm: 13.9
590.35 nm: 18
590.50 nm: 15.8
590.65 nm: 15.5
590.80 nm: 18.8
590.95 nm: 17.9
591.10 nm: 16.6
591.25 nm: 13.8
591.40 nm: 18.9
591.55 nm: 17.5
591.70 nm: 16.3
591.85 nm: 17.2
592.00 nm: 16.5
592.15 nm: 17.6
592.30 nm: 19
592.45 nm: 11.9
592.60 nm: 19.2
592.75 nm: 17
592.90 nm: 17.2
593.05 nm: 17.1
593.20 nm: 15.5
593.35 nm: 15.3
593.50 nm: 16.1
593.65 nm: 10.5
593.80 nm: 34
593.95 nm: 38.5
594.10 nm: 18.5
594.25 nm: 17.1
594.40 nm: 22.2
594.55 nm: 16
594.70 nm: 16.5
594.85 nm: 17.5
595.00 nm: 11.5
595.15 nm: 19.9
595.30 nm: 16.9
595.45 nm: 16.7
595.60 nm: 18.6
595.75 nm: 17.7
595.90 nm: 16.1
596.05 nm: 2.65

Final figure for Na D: 0.62 nm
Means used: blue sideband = 17.4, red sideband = 18.9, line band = 14.6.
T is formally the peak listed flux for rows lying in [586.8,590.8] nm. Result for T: 19.6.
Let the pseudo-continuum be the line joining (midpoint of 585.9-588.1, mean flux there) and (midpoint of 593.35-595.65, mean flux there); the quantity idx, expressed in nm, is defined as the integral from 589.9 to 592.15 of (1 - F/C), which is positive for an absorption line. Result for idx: 0.201 nm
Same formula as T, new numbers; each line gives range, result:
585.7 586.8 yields 22.2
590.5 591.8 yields 18.9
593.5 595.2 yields 38.5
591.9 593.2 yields 19.2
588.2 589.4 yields 16.4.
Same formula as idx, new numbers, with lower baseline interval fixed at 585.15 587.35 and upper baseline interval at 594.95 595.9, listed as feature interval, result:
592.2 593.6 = 0.05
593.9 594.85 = -0.21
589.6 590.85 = 0.21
